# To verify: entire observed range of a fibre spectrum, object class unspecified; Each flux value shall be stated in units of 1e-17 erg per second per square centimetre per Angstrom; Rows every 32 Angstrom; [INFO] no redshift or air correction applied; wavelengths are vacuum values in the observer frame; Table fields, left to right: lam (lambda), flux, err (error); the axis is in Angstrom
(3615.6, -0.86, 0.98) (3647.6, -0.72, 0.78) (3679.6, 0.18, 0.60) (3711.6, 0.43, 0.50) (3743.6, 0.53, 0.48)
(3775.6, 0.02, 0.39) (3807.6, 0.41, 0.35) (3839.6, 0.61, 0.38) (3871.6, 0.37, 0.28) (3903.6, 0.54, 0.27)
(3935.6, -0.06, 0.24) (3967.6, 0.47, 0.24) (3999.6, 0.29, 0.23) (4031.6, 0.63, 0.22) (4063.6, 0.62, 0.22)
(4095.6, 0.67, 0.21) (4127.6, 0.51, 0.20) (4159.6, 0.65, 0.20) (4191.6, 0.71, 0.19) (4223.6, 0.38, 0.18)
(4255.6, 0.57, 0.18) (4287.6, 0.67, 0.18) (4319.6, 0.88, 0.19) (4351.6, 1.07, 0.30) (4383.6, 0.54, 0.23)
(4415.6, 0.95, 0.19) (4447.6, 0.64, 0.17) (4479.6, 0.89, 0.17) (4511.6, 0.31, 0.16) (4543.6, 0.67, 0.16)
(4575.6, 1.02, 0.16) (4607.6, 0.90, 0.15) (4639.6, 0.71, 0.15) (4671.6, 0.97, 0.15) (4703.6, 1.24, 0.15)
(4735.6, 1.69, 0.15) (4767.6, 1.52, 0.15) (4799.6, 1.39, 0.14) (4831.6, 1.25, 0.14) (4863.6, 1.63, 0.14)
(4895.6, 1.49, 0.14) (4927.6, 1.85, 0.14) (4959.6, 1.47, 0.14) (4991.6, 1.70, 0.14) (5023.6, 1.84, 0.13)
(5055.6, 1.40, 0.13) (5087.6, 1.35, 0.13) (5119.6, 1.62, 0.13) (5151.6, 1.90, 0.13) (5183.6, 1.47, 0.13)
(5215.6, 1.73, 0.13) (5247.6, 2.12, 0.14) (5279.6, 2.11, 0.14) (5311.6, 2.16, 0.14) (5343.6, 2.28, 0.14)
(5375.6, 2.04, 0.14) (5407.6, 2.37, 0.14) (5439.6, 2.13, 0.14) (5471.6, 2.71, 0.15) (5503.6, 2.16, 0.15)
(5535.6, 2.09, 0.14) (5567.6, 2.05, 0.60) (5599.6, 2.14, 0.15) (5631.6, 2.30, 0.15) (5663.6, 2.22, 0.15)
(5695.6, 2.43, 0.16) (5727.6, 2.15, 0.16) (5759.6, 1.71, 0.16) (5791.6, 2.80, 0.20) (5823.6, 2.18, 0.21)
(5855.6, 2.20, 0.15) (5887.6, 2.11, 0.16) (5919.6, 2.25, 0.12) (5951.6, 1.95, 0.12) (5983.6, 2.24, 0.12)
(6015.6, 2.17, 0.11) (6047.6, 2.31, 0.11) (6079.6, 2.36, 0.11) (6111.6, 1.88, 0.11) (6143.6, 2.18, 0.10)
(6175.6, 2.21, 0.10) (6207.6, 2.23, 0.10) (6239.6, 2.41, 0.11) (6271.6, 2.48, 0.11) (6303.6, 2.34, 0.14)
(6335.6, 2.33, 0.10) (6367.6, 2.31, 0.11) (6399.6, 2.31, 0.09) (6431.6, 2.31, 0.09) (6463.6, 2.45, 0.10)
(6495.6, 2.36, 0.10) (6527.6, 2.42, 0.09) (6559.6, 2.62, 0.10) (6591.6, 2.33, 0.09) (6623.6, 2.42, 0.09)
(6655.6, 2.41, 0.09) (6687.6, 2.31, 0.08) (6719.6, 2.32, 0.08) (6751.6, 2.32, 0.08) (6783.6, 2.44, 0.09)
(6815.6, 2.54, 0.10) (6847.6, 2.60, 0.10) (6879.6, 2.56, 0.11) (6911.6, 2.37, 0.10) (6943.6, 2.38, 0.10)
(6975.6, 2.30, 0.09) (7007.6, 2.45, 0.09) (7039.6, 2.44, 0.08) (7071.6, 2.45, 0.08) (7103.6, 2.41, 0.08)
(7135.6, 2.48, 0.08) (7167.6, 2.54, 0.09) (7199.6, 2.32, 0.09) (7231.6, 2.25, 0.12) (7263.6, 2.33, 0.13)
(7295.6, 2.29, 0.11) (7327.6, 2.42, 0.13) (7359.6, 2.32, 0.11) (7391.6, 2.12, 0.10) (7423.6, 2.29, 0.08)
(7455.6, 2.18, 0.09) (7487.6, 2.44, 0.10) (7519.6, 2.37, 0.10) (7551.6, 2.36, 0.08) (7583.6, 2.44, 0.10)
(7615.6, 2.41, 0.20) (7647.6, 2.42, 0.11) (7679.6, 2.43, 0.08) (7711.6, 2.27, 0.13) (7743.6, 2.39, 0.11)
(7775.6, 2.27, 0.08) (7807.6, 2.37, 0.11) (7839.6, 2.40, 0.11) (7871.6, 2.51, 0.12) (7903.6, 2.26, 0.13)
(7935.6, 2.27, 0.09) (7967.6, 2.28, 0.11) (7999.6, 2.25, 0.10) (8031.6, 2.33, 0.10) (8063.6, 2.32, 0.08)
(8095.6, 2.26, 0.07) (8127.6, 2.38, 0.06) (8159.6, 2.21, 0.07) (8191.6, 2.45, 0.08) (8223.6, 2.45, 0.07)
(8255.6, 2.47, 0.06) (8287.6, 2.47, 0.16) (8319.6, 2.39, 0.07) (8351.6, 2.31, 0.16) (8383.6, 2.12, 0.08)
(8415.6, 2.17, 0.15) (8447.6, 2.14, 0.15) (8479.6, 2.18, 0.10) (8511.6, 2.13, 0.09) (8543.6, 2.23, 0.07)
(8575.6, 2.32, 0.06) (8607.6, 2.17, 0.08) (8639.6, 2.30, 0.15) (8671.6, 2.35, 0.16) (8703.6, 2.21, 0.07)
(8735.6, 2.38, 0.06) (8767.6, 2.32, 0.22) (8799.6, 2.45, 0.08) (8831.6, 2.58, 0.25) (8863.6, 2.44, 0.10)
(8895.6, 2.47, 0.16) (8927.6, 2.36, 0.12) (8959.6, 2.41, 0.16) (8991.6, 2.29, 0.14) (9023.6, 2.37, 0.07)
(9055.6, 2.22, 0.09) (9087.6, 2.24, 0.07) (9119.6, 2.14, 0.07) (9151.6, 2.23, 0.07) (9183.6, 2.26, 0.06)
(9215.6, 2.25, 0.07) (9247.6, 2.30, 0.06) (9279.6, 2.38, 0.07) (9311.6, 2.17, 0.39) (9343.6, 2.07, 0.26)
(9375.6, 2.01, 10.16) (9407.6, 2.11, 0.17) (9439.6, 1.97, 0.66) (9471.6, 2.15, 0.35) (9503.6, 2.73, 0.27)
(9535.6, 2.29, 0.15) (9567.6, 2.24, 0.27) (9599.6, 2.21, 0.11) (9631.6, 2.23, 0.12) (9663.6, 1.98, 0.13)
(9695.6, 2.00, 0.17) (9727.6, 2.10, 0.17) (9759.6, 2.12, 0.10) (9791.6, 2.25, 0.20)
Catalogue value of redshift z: 0.18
